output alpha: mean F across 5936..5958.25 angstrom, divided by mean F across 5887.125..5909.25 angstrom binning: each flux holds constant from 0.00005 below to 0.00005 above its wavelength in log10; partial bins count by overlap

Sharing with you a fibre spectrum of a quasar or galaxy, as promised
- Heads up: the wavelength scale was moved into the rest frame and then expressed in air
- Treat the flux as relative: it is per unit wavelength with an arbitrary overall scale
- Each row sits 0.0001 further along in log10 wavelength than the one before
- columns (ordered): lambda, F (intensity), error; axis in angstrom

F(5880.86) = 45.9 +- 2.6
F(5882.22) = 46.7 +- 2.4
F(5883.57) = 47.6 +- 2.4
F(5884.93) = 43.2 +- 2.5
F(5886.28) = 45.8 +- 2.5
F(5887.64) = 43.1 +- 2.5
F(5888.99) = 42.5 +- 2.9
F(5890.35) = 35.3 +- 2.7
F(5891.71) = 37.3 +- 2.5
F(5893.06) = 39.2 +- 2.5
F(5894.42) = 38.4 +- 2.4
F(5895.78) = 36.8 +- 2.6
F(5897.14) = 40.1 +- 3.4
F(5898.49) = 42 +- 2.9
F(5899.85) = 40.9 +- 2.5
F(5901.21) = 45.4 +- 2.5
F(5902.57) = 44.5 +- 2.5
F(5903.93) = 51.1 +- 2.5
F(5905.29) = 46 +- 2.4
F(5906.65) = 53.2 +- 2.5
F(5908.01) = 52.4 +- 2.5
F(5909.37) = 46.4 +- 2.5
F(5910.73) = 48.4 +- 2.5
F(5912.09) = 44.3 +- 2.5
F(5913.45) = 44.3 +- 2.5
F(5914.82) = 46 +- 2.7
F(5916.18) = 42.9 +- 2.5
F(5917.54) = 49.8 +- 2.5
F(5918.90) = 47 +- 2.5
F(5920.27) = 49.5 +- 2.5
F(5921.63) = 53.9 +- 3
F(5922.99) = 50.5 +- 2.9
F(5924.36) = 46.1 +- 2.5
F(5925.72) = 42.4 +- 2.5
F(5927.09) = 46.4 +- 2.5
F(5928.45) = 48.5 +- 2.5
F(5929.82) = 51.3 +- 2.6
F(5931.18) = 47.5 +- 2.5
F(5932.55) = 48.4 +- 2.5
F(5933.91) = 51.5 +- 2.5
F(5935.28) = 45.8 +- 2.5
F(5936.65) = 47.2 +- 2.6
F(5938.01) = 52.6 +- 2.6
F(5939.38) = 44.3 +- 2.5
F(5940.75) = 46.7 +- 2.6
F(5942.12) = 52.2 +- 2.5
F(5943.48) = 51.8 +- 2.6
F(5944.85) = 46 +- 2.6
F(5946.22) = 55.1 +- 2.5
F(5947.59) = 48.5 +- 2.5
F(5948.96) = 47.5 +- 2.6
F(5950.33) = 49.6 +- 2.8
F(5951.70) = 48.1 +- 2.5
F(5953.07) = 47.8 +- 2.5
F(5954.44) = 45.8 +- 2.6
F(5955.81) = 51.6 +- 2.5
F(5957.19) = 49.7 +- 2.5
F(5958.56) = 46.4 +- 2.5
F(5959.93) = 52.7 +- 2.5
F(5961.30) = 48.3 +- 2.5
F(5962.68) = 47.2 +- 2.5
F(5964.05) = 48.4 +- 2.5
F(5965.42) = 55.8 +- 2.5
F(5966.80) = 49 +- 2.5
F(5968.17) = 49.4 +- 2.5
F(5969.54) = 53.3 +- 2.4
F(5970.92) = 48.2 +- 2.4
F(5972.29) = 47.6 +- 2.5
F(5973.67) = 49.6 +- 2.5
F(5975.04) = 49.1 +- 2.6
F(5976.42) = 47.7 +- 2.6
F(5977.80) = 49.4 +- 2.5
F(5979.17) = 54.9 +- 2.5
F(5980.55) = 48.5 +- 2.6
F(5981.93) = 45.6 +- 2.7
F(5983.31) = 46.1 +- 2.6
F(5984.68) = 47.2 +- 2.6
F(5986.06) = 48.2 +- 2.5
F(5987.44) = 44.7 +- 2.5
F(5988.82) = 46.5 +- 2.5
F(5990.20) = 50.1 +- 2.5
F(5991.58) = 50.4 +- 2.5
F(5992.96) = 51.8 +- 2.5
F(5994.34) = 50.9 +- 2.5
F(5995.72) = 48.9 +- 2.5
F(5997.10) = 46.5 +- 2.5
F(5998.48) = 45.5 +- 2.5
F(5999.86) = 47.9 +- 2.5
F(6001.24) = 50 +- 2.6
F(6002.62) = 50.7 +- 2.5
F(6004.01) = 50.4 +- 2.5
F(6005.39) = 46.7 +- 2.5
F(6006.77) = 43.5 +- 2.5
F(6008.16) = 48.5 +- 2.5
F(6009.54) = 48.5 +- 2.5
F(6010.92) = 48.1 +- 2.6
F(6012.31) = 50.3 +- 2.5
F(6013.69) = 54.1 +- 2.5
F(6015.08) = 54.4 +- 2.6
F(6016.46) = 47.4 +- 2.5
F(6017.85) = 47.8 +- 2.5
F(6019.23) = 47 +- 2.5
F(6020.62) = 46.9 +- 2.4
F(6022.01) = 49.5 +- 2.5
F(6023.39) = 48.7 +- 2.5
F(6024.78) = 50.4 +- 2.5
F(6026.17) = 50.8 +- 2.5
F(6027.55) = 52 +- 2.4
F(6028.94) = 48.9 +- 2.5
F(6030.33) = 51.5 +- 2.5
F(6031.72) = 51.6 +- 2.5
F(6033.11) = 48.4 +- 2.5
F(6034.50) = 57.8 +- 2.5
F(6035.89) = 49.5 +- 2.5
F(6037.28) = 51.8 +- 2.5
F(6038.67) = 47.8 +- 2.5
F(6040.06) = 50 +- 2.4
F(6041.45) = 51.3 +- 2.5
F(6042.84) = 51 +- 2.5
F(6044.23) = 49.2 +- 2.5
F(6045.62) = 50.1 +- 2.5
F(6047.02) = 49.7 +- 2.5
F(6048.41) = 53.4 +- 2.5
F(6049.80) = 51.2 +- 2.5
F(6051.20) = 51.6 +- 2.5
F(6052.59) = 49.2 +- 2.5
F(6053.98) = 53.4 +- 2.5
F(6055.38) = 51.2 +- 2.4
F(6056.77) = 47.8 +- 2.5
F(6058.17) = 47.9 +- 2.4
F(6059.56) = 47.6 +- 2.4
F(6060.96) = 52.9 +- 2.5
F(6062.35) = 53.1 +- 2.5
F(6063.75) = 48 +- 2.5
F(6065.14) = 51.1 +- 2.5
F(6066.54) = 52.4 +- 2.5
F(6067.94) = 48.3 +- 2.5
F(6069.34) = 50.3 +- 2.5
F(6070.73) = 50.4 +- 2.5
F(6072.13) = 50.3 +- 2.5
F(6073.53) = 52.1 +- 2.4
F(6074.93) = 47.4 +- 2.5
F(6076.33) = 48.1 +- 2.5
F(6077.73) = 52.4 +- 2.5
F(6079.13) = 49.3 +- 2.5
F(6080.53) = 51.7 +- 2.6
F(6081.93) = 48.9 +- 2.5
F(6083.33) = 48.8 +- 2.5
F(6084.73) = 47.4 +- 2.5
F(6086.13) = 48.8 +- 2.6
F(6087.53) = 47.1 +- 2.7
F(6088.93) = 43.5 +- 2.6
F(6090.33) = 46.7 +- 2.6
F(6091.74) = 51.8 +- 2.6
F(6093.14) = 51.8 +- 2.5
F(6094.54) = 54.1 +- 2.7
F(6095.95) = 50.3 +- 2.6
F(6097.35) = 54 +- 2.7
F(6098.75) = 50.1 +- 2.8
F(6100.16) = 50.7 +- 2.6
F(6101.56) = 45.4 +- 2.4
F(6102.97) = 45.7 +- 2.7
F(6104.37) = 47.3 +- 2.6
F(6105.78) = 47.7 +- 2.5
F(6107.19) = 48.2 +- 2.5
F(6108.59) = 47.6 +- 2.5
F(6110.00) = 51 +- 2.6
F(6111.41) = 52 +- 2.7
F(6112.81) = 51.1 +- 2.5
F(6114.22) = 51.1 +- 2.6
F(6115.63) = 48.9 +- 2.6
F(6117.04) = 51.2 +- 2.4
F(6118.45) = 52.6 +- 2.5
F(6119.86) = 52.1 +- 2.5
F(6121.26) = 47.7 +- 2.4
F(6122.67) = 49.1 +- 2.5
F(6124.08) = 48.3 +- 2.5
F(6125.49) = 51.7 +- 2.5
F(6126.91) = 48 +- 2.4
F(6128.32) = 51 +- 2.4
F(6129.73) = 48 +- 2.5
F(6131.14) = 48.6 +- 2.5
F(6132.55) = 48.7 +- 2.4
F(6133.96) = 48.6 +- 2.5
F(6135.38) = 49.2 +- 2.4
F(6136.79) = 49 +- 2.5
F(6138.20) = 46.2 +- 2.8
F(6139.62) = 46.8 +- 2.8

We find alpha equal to 1.14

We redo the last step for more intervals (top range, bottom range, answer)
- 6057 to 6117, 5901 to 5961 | 1.03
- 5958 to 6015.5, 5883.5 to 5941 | 1.07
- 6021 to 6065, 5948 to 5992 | 1.03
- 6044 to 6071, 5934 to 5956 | 1.03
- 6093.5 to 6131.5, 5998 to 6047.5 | 1.00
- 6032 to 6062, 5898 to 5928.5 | 1.08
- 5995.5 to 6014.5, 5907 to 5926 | 1.02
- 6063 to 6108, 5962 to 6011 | 1.01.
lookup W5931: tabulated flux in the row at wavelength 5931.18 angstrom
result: 47.5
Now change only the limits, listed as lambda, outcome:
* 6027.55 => 52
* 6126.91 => 48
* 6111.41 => 52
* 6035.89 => 49.5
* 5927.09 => 46.4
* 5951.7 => 48.1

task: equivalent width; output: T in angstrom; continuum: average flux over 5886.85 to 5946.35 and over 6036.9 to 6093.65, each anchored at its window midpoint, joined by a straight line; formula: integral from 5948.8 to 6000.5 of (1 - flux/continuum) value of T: -1.3 angstrom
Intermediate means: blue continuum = 46.2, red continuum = 49.9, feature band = 48.9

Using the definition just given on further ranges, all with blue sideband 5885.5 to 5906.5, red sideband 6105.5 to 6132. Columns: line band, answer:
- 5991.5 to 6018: -1.85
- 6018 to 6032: -0.90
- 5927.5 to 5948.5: -2.64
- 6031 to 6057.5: -2.01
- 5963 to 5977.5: -1.62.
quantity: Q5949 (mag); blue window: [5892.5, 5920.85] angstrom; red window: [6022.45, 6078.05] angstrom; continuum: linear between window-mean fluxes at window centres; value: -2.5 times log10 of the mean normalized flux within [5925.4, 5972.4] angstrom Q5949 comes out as -0.051 mag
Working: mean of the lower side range 45.2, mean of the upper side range 50.5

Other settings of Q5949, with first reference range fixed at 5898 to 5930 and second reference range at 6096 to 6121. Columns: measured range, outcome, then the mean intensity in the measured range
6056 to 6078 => -0.02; 50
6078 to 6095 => 0.01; 49.2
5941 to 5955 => -0.04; 49.2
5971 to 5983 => -0.02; 48.9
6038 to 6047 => -0.02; 49.9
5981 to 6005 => 0.00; 48.3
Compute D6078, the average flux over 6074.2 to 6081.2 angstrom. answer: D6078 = 49.8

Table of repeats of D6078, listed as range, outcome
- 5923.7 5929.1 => 45.9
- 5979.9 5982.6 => 47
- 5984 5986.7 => 47.7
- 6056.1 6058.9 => 47.8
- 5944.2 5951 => 49.3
